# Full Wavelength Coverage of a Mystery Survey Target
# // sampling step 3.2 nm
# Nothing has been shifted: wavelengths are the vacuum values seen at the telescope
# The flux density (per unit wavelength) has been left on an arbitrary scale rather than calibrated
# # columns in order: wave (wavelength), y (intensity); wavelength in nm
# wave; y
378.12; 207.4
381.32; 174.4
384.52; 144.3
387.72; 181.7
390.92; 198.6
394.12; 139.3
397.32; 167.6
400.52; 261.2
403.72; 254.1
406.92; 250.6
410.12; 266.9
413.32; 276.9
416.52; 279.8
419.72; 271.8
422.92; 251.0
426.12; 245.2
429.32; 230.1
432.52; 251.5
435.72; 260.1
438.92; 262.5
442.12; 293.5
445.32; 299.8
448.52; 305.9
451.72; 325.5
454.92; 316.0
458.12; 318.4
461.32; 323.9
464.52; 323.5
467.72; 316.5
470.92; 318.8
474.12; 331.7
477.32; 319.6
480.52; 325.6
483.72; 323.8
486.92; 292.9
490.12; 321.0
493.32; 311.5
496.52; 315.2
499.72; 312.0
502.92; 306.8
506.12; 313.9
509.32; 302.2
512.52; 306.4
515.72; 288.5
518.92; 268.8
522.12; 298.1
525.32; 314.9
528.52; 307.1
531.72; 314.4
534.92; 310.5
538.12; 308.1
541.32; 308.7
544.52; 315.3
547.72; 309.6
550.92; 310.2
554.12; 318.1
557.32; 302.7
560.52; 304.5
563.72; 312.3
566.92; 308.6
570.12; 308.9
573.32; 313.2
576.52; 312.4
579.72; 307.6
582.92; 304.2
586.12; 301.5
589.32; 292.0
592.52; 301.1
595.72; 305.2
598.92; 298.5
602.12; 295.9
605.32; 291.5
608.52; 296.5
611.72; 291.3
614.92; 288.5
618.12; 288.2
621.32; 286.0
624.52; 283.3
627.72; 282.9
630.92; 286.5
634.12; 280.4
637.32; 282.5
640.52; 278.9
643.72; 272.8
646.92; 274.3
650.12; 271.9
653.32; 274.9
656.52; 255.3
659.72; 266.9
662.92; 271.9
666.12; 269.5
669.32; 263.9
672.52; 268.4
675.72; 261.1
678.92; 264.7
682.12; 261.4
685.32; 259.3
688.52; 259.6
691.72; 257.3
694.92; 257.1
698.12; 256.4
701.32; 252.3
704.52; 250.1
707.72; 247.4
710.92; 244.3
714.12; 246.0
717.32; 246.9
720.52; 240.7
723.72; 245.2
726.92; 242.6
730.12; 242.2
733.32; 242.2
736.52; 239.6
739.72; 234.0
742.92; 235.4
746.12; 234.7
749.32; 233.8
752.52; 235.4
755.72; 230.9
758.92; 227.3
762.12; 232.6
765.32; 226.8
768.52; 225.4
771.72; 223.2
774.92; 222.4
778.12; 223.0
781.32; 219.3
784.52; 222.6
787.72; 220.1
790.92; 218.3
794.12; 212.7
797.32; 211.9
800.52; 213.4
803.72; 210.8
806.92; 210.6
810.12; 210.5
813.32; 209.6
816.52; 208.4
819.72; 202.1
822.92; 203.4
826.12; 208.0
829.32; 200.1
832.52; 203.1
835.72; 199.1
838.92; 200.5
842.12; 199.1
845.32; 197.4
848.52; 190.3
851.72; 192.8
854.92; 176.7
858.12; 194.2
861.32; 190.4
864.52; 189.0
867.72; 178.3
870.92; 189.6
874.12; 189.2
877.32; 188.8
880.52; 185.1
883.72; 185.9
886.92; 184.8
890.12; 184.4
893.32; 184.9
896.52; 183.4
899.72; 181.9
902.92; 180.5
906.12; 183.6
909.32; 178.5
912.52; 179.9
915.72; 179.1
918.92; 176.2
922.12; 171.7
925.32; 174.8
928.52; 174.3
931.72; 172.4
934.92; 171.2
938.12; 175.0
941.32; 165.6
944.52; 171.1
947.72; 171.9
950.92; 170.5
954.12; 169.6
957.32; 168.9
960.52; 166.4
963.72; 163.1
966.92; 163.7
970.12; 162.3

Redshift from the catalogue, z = 0.000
